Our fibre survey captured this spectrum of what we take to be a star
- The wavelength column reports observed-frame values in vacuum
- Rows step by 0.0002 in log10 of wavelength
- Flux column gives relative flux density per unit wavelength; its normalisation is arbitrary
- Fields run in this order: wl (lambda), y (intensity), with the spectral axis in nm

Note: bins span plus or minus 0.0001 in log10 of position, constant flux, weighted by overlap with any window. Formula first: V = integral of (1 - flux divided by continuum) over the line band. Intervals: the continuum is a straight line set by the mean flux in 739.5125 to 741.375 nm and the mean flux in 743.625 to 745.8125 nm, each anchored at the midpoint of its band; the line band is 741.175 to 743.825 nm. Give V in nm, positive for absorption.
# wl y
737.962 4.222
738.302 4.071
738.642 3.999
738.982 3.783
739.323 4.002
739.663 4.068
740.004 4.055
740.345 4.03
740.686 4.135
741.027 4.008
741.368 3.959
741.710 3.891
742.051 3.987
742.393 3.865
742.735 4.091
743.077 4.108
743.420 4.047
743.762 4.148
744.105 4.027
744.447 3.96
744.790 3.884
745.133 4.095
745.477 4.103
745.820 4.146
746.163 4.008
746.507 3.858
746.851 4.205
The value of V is 0.03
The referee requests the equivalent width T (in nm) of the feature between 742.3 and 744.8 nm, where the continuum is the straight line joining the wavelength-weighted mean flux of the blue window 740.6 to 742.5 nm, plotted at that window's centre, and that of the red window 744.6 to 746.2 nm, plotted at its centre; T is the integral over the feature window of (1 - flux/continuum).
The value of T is -0.01 nm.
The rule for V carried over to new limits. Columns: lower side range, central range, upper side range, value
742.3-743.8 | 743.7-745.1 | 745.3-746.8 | 0.016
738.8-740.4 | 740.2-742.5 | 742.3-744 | 0.020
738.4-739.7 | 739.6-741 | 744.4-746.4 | -0.033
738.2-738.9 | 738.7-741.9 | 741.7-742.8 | -0.010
